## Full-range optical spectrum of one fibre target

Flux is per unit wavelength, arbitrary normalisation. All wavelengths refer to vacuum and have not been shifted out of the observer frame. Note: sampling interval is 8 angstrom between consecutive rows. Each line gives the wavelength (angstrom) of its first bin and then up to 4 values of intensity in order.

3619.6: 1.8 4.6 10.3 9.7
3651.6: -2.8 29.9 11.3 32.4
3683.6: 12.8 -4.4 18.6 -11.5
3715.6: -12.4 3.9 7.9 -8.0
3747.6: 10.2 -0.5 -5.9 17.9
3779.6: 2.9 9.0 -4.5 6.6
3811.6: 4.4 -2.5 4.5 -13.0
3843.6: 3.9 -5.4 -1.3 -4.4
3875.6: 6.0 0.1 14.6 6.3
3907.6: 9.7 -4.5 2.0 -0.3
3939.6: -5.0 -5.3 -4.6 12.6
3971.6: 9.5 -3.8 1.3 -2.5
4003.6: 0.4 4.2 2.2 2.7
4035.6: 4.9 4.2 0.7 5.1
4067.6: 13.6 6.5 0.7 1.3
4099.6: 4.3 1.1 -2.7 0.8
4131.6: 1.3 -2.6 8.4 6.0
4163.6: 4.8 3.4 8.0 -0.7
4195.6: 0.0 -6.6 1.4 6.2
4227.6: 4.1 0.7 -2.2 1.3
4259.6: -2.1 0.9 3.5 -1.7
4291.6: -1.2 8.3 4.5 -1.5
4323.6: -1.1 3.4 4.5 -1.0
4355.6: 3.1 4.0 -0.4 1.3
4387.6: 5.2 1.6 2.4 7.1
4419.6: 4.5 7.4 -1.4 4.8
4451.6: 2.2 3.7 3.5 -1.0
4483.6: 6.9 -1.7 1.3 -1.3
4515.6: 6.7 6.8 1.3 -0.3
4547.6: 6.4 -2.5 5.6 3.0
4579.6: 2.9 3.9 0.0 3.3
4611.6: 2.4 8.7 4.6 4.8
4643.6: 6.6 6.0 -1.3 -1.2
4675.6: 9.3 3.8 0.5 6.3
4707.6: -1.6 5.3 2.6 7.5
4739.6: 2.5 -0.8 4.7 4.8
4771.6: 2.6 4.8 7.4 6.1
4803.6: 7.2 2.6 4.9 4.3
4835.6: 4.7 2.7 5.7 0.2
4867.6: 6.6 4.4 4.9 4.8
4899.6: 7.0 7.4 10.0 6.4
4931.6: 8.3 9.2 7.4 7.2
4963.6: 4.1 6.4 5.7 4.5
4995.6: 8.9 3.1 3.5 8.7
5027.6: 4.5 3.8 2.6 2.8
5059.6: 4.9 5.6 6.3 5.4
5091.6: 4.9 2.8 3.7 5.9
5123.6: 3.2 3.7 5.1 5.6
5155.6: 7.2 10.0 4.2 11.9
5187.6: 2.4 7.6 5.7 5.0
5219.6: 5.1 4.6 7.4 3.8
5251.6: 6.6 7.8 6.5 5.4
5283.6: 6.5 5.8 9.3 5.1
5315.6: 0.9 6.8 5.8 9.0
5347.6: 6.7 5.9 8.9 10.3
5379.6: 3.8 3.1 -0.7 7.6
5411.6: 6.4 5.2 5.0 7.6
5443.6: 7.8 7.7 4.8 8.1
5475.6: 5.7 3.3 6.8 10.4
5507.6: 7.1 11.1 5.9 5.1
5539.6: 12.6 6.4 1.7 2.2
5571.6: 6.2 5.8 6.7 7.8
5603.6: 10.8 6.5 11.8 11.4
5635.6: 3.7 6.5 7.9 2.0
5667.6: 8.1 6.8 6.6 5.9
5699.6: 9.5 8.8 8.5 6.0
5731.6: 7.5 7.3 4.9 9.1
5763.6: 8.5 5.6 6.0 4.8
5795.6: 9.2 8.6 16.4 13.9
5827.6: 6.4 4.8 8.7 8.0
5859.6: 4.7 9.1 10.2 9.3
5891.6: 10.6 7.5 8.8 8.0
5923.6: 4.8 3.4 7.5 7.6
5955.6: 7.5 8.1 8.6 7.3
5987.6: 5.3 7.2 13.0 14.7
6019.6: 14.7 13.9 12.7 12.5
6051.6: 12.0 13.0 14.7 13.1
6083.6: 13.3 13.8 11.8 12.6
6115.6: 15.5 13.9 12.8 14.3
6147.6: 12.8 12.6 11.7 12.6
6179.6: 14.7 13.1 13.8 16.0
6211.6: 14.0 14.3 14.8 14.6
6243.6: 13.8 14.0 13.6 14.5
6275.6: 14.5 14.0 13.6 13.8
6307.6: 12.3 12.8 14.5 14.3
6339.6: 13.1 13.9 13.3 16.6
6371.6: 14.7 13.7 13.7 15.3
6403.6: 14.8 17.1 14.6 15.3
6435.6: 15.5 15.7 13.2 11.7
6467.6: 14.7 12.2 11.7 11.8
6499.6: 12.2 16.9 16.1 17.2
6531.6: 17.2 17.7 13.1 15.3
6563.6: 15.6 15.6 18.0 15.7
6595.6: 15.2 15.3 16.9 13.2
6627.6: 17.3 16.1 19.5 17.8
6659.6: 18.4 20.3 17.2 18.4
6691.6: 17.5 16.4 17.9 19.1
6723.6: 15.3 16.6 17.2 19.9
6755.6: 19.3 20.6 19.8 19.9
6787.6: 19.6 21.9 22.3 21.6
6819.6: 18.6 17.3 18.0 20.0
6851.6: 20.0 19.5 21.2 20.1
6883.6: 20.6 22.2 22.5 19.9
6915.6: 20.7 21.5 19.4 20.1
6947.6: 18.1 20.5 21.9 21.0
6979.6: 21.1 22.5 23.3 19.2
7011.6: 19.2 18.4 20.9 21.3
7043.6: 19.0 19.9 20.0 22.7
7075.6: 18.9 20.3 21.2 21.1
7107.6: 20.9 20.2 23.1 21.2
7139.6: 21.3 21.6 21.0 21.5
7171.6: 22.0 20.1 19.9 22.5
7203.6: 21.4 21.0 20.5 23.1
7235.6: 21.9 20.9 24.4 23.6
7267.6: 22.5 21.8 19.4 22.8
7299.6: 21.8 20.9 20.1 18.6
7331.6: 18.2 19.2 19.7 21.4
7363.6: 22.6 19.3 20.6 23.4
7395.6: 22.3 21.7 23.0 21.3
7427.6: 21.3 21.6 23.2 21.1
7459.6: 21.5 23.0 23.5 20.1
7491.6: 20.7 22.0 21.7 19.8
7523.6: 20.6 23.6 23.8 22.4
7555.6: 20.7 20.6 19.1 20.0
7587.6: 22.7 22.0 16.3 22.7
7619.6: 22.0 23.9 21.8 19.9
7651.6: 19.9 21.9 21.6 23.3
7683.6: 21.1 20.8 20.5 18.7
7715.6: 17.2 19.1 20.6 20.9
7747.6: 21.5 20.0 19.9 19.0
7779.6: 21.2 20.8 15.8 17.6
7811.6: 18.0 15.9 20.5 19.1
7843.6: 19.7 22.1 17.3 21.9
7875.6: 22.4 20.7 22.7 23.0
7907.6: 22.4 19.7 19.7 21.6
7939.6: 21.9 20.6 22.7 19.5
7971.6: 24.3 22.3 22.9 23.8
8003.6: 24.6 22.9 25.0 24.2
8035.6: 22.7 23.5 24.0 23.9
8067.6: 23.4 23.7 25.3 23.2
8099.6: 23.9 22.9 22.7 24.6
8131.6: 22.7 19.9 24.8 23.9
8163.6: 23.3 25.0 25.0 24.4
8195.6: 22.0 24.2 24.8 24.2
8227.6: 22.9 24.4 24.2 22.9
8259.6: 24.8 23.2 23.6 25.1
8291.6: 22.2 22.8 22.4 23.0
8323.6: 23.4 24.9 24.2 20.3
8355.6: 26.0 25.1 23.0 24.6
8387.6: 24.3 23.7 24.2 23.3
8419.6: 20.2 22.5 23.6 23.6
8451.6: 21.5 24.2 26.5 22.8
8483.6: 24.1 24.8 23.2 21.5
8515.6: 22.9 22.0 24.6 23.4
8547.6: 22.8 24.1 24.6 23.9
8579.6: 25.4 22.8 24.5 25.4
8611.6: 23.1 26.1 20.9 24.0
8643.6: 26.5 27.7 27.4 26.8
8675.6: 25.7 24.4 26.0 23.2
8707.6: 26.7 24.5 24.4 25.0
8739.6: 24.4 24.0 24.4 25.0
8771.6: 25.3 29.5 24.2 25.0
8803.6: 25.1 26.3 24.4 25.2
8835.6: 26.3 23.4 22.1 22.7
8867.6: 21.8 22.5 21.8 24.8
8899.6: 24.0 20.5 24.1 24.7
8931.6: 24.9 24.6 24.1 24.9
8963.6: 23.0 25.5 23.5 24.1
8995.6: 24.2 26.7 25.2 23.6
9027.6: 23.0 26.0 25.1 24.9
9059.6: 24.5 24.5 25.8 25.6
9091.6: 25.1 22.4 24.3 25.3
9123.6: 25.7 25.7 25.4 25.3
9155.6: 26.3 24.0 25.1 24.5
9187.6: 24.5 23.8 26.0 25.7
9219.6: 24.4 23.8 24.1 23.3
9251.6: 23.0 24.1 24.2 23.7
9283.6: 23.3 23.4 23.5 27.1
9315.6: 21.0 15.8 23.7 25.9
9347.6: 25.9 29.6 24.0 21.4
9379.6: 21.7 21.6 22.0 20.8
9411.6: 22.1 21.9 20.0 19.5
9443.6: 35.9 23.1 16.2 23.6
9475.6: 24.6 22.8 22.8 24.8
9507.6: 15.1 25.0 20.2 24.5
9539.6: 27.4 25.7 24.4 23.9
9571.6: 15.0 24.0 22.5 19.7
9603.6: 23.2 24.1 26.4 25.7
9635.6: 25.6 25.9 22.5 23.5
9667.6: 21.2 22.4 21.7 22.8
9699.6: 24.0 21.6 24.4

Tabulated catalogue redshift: 0.51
